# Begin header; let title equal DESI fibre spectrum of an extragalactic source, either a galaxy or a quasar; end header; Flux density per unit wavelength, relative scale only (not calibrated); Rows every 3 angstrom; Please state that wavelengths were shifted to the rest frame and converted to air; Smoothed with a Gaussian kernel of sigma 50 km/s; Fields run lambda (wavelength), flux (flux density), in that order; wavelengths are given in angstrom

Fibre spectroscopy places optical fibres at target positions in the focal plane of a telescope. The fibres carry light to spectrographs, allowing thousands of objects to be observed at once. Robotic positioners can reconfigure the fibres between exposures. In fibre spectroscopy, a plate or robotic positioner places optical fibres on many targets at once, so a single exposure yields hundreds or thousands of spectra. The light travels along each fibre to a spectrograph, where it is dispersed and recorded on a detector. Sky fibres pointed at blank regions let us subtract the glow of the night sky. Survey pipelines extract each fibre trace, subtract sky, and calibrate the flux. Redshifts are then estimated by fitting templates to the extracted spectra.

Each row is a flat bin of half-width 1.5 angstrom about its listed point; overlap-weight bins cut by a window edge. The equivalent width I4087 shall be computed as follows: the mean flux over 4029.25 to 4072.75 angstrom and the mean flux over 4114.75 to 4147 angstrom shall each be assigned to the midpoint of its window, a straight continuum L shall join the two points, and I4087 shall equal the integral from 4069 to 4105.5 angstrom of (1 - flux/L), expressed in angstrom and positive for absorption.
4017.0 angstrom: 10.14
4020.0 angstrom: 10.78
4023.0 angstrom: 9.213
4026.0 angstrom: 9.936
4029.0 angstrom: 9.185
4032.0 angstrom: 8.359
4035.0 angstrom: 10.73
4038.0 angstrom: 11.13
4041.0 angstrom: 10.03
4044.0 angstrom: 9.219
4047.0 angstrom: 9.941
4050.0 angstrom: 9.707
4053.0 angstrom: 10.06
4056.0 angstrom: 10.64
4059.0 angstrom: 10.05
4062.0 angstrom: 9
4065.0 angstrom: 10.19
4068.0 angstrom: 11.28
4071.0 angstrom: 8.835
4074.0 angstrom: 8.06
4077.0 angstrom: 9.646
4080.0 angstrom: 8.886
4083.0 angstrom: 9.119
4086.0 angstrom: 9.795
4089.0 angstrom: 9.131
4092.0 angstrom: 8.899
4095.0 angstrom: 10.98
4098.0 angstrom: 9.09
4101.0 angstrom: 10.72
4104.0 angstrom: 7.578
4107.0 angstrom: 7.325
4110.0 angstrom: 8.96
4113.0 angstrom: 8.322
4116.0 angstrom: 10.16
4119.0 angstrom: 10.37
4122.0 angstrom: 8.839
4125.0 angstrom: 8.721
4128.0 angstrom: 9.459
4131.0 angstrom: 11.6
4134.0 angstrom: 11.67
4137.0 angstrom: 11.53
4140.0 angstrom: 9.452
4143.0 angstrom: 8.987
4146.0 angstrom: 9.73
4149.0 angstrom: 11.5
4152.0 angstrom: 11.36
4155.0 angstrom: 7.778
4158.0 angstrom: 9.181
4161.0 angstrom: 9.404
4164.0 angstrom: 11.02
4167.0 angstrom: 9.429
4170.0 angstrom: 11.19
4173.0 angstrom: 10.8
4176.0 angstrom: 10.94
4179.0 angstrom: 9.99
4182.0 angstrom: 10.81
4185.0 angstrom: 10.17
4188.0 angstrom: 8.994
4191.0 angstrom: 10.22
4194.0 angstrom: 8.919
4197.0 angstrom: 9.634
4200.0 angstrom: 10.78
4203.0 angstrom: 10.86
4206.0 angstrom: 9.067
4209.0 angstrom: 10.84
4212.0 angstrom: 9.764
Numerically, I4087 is 2.6 angstrom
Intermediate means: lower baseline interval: 9.91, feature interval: 9.26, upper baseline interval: 10.1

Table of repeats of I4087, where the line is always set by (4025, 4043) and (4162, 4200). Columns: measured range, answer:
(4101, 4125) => 2.7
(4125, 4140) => -0.9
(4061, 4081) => 1.0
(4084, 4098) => 0.5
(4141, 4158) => 0.5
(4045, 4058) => -0.2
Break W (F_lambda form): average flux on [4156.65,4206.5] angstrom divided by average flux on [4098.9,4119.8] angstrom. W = 1.12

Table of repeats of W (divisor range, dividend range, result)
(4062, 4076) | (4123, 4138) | 1.10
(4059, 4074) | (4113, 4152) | 1.05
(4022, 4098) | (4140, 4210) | 1.04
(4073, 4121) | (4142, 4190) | 1.10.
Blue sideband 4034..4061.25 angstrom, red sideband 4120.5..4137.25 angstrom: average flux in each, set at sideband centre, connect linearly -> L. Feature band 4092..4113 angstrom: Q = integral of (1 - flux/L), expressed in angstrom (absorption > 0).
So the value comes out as 2.4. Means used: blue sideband 10.1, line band 9.04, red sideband 10.2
